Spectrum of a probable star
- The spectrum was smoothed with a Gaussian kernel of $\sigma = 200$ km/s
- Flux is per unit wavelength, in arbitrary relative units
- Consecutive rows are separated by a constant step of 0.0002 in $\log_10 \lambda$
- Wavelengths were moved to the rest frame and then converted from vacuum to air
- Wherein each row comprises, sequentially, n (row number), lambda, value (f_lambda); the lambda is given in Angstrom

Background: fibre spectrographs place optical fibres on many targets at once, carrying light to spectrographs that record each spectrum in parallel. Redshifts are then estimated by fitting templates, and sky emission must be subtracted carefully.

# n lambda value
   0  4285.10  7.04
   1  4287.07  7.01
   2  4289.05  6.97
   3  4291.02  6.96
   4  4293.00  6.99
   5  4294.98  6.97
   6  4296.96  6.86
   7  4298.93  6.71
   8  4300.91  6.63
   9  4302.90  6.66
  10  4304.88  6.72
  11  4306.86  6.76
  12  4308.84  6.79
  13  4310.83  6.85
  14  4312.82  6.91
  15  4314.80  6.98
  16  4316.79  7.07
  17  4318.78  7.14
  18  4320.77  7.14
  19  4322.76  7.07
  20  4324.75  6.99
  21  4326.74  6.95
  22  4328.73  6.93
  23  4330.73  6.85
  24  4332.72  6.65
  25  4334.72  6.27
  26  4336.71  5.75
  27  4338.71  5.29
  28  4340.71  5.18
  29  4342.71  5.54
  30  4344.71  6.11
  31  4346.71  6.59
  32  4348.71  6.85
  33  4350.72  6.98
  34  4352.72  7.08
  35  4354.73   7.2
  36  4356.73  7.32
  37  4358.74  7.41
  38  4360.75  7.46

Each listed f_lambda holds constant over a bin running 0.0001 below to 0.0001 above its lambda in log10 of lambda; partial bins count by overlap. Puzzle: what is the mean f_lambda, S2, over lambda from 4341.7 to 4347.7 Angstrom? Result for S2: 6.08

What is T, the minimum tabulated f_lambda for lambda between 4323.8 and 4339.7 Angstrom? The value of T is 5.29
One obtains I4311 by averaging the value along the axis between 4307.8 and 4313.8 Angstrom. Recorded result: 6.84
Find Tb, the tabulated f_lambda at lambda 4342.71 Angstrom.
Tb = 5.54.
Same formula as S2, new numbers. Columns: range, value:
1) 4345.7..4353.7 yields 6.87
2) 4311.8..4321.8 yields 7.05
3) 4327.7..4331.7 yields 6.89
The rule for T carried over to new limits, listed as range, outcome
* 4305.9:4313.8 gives 6.76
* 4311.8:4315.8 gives 6.91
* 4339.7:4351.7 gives 5.18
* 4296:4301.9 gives 6.63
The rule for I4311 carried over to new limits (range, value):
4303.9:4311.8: 6.78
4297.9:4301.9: 6.69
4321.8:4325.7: 7.03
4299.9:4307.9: 6.69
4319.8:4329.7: 7.02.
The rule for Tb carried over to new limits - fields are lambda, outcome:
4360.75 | 7.46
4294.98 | 6.97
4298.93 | 6.71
